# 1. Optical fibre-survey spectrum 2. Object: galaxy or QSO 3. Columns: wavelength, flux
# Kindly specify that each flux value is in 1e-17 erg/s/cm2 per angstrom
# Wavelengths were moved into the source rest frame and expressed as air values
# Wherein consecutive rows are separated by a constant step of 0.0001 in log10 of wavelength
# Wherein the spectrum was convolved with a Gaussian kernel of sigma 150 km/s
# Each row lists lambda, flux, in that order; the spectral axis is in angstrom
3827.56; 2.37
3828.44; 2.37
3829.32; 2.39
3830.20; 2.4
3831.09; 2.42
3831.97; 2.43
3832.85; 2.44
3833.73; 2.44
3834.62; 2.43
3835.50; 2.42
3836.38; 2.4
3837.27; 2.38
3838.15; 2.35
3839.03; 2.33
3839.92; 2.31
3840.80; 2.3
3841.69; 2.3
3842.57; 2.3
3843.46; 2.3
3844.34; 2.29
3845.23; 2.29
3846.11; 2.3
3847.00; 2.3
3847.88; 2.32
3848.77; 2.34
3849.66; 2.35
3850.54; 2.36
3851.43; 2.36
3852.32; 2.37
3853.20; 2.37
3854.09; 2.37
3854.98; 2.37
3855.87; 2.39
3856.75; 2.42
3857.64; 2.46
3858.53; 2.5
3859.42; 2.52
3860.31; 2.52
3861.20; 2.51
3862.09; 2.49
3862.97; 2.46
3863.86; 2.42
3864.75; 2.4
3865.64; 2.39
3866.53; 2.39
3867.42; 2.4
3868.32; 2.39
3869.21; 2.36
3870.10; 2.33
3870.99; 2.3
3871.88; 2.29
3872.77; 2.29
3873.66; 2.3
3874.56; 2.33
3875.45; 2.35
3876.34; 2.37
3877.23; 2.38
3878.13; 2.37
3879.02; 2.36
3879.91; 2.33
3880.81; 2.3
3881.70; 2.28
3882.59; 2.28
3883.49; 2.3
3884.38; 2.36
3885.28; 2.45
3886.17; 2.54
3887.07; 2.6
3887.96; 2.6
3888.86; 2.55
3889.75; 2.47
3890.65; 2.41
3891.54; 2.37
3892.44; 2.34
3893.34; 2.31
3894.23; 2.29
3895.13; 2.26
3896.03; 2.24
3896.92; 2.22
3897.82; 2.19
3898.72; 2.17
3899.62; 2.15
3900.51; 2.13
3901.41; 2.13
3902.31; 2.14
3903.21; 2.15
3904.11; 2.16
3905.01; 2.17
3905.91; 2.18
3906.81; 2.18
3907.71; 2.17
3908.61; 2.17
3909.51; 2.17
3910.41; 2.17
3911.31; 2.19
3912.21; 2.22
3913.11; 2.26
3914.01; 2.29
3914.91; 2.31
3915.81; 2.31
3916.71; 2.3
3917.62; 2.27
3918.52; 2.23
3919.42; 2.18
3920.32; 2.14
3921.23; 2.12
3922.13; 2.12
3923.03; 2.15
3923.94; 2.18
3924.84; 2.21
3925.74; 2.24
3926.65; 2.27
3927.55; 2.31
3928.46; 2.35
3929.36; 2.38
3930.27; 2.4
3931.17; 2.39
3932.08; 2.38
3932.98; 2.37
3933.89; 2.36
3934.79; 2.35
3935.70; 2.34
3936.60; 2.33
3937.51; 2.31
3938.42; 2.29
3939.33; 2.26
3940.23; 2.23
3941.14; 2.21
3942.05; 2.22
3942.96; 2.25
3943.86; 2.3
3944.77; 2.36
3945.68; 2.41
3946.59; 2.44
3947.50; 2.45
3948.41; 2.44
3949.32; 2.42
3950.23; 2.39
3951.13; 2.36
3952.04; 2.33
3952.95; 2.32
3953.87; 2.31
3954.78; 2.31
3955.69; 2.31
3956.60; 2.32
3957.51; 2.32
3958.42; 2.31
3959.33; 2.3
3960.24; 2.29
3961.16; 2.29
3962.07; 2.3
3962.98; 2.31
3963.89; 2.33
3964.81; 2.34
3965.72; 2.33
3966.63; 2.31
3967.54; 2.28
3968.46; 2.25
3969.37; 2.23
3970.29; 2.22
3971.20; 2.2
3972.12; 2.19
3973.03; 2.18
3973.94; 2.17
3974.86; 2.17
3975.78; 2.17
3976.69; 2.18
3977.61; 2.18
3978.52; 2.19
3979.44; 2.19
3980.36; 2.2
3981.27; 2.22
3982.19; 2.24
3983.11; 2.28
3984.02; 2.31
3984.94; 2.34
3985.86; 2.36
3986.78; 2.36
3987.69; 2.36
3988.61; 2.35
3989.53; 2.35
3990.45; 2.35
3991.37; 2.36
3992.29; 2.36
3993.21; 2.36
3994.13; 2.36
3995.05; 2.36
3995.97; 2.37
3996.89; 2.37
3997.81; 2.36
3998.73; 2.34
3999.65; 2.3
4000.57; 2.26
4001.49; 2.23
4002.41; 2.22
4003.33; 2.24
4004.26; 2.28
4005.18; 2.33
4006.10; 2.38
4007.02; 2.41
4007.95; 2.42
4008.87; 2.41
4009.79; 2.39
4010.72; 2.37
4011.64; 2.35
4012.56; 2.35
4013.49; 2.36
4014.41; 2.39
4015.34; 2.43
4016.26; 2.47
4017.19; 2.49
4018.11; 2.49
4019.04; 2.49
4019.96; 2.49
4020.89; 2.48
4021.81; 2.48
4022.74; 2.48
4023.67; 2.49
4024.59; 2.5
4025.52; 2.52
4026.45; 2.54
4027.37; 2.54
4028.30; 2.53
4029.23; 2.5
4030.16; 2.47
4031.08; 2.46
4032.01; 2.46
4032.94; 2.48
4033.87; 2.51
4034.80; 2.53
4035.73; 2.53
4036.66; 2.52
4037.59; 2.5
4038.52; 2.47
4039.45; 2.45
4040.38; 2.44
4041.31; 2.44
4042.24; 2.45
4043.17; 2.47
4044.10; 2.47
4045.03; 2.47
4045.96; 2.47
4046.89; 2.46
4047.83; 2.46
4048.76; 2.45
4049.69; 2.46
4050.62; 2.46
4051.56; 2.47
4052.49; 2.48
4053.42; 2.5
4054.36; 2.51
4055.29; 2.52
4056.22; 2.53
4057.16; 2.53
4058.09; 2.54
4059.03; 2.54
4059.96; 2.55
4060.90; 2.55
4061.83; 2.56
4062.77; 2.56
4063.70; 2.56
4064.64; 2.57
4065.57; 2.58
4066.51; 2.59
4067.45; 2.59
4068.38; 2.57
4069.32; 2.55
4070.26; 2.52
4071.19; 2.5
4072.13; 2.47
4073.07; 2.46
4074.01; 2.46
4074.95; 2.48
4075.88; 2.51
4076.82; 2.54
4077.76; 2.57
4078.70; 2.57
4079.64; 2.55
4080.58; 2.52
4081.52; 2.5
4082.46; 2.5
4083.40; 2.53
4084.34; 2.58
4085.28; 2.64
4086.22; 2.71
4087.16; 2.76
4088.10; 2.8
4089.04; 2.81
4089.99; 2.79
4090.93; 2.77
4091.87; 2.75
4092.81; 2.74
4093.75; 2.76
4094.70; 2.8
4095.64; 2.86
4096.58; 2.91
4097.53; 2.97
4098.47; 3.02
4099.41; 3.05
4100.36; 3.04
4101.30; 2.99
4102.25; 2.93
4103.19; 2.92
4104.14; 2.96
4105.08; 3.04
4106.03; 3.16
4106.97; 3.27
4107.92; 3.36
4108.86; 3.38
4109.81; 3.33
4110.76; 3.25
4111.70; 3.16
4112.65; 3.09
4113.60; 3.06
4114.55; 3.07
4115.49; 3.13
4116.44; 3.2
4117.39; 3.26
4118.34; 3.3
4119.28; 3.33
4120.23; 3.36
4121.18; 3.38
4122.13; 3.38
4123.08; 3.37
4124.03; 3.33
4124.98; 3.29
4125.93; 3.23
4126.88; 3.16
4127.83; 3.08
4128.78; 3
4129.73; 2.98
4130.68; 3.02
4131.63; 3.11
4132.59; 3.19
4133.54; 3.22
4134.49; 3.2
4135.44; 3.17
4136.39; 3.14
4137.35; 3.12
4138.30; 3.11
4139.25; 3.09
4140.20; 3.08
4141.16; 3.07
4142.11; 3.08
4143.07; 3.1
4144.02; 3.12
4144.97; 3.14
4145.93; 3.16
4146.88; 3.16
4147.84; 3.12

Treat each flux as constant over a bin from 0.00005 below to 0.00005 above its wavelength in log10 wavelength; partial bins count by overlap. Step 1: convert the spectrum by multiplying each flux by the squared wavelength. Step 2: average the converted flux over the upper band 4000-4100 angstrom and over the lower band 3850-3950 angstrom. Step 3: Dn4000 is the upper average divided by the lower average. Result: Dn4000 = 1.18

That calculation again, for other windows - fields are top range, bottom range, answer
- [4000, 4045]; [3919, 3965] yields 1.10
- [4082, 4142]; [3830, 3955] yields 1.46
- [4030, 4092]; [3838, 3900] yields 1.18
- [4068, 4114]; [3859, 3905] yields 1.33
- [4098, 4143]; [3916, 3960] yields 1.50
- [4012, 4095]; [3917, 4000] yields 1.16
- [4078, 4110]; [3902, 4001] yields 1.34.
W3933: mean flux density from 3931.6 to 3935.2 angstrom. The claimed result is 2.37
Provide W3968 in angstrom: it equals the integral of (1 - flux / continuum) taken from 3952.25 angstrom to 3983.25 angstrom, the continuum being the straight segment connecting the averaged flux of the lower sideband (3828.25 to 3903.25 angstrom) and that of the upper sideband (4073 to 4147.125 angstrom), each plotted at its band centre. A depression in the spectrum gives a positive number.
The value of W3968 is 4.3 angstrom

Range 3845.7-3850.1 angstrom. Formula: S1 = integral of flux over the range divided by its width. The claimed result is 2.32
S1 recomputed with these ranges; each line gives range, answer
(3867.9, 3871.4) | 2.35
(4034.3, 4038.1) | 2.52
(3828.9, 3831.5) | 2.4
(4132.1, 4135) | 3.2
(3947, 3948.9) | 2.44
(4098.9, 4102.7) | 3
